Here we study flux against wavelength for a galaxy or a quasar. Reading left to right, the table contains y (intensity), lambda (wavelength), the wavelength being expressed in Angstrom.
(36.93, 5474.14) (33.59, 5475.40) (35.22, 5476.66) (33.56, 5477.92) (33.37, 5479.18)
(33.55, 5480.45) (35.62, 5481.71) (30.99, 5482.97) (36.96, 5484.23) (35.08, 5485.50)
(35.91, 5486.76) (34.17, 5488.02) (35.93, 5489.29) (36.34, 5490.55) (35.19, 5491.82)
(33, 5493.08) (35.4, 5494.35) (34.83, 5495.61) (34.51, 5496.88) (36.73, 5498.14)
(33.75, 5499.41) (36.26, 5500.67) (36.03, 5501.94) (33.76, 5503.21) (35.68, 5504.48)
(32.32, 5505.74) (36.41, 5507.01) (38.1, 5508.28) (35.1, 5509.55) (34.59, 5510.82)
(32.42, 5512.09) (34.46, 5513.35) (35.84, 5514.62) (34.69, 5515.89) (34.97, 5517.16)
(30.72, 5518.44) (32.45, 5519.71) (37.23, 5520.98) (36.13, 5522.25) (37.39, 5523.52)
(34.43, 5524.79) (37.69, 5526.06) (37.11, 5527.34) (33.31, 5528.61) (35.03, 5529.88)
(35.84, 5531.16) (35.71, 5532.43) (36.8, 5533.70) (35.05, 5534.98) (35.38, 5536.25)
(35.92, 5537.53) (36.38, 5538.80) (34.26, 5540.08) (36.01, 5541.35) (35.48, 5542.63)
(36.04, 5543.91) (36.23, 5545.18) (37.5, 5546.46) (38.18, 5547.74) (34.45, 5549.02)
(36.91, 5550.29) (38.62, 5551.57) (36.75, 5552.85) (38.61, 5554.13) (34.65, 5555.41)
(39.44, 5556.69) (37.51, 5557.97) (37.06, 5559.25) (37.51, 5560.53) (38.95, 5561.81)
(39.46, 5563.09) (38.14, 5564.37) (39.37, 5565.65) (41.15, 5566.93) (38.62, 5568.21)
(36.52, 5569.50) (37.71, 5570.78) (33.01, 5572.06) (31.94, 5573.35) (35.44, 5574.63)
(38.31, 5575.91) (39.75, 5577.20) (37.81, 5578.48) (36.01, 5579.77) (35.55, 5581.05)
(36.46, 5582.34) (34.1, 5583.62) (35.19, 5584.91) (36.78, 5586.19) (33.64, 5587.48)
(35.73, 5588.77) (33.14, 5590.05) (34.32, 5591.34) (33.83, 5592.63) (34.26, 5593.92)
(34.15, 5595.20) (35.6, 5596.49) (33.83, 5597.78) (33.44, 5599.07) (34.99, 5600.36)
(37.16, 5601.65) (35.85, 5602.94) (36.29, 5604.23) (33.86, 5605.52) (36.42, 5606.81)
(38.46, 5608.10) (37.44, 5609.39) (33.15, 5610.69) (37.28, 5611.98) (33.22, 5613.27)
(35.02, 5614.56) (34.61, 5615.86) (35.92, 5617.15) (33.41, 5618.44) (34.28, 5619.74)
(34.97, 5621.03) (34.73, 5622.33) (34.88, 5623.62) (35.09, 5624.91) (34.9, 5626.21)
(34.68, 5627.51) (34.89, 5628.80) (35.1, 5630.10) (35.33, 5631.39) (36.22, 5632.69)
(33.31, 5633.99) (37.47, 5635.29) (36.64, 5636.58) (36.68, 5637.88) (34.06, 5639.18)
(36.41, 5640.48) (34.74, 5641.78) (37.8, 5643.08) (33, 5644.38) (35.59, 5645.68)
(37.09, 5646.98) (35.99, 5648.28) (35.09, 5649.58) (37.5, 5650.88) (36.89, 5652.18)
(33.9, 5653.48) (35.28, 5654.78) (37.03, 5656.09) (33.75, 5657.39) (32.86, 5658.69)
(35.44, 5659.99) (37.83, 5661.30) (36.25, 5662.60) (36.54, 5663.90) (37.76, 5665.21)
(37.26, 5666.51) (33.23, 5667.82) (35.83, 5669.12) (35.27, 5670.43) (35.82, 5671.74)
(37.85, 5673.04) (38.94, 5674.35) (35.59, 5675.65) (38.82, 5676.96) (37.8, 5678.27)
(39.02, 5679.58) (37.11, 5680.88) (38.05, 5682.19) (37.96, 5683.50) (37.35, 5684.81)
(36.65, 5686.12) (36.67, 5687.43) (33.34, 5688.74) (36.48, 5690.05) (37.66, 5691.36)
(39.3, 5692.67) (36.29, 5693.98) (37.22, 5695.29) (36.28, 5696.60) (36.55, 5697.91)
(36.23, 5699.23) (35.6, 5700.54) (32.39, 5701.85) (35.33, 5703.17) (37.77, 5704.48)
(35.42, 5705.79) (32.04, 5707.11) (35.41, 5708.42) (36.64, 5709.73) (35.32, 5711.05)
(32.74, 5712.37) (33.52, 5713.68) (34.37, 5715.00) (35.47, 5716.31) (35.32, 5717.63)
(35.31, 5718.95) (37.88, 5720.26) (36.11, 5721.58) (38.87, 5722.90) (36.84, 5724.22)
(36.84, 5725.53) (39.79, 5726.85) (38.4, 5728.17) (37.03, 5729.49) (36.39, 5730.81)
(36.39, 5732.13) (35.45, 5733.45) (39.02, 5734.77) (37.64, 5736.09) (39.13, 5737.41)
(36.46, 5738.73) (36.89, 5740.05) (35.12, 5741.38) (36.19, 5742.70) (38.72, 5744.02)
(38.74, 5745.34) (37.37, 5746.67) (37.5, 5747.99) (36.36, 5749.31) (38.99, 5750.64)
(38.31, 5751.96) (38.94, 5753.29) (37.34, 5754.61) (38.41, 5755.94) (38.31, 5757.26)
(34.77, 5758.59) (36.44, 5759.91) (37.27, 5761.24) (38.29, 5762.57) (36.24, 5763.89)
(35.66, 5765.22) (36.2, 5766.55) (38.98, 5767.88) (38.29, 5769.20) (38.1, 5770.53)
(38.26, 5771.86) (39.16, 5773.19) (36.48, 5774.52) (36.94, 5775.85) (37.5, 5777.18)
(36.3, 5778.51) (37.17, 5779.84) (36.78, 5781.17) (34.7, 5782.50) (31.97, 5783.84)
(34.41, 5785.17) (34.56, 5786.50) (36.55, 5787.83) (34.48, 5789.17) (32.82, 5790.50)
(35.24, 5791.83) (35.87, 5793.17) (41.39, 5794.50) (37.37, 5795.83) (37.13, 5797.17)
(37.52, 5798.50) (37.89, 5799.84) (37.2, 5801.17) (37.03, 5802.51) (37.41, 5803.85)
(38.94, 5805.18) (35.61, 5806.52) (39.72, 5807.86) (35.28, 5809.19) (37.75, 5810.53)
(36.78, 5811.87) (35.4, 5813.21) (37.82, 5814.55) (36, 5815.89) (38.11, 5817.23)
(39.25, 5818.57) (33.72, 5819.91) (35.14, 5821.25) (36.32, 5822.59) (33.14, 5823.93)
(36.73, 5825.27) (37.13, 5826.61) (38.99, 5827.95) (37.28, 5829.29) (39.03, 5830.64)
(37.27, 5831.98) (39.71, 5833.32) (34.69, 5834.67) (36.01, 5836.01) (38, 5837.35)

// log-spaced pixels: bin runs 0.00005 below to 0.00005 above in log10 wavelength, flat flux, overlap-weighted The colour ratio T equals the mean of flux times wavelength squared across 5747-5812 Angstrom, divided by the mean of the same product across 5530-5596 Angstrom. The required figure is 1.1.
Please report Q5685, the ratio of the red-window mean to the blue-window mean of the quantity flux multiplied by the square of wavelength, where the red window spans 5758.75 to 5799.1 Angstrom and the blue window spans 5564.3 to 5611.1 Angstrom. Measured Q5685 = 1.09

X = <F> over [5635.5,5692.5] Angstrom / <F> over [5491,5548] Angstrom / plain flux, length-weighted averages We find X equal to 1.0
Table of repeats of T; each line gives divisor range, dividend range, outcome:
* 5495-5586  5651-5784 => 1.08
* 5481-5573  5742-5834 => 1.13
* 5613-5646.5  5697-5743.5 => 1.06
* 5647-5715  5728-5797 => 1.05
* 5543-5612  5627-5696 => 1.03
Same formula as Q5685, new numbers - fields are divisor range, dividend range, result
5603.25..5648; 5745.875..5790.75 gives 1.09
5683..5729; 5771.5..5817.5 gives 1.05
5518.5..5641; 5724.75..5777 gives 1.11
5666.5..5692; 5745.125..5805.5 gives 1.04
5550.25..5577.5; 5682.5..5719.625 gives 1.00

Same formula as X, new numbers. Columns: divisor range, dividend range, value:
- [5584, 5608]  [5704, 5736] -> 1.03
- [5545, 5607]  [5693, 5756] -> 1.01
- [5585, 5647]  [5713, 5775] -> 1.06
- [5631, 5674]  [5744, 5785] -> 1.04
